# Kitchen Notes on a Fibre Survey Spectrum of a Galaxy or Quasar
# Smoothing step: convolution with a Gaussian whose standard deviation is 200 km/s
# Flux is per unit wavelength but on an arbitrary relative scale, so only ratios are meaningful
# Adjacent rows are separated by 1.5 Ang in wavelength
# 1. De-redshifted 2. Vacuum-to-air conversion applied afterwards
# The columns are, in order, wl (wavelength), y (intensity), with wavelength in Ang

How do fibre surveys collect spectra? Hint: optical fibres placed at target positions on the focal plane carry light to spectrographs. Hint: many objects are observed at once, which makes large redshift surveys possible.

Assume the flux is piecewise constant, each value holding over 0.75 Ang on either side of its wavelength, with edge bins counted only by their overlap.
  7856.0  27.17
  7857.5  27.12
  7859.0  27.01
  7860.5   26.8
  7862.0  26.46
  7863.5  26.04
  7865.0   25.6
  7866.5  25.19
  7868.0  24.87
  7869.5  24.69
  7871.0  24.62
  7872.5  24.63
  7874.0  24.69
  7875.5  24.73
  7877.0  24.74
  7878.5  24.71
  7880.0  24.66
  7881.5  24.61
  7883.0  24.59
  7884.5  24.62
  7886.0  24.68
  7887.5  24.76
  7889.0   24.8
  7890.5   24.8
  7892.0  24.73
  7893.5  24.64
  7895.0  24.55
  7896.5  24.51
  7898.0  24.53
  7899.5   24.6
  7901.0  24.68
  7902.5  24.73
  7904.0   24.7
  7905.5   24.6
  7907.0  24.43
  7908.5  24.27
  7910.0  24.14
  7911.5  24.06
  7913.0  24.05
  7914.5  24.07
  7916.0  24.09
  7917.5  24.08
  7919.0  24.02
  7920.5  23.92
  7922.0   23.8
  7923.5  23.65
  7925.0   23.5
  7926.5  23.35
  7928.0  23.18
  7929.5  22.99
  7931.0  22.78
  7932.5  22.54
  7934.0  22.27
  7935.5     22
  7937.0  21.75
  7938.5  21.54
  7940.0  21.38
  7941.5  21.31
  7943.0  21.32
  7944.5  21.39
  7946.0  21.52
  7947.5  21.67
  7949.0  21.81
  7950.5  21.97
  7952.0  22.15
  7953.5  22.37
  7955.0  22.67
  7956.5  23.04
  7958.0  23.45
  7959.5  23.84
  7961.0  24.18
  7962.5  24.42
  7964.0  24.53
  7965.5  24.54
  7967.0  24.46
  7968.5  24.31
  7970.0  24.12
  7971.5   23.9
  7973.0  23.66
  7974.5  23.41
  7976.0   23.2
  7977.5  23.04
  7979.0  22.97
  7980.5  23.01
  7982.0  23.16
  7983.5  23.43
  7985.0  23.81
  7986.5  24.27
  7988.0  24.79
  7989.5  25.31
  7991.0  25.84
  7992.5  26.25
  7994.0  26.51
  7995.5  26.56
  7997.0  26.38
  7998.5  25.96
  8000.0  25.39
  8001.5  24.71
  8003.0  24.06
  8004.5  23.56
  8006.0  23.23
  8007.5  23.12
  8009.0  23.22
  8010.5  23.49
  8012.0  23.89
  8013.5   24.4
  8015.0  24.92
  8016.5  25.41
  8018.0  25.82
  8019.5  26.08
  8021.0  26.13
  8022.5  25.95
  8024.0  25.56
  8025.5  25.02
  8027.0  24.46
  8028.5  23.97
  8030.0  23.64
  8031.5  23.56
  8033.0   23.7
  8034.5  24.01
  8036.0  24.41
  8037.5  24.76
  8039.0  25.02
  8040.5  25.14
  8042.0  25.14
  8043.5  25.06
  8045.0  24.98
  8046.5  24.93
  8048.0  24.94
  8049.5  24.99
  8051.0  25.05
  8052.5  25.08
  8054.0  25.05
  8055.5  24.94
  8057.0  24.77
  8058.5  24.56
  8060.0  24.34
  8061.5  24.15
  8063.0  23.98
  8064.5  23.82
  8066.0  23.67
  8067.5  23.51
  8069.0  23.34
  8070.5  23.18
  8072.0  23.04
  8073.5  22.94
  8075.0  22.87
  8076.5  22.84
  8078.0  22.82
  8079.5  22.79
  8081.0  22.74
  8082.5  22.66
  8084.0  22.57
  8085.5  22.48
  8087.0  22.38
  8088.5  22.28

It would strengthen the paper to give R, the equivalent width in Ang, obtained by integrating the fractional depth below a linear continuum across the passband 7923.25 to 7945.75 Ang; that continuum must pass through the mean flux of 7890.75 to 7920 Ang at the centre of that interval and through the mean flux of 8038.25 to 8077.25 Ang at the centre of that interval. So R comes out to 1.9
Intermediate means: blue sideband 24.4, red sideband 24.3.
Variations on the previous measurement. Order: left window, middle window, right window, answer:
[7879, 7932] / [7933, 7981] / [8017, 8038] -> 3.2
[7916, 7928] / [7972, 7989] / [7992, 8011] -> 0.7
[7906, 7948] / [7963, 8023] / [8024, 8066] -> -1.6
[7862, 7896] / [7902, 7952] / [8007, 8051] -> 3.6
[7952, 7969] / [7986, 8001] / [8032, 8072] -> -1.1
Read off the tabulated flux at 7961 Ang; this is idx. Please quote 24.18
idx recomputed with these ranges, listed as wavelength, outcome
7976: 23.2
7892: 24.73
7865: 25.6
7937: 21.75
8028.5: 23.97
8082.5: 22.66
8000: 25.39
